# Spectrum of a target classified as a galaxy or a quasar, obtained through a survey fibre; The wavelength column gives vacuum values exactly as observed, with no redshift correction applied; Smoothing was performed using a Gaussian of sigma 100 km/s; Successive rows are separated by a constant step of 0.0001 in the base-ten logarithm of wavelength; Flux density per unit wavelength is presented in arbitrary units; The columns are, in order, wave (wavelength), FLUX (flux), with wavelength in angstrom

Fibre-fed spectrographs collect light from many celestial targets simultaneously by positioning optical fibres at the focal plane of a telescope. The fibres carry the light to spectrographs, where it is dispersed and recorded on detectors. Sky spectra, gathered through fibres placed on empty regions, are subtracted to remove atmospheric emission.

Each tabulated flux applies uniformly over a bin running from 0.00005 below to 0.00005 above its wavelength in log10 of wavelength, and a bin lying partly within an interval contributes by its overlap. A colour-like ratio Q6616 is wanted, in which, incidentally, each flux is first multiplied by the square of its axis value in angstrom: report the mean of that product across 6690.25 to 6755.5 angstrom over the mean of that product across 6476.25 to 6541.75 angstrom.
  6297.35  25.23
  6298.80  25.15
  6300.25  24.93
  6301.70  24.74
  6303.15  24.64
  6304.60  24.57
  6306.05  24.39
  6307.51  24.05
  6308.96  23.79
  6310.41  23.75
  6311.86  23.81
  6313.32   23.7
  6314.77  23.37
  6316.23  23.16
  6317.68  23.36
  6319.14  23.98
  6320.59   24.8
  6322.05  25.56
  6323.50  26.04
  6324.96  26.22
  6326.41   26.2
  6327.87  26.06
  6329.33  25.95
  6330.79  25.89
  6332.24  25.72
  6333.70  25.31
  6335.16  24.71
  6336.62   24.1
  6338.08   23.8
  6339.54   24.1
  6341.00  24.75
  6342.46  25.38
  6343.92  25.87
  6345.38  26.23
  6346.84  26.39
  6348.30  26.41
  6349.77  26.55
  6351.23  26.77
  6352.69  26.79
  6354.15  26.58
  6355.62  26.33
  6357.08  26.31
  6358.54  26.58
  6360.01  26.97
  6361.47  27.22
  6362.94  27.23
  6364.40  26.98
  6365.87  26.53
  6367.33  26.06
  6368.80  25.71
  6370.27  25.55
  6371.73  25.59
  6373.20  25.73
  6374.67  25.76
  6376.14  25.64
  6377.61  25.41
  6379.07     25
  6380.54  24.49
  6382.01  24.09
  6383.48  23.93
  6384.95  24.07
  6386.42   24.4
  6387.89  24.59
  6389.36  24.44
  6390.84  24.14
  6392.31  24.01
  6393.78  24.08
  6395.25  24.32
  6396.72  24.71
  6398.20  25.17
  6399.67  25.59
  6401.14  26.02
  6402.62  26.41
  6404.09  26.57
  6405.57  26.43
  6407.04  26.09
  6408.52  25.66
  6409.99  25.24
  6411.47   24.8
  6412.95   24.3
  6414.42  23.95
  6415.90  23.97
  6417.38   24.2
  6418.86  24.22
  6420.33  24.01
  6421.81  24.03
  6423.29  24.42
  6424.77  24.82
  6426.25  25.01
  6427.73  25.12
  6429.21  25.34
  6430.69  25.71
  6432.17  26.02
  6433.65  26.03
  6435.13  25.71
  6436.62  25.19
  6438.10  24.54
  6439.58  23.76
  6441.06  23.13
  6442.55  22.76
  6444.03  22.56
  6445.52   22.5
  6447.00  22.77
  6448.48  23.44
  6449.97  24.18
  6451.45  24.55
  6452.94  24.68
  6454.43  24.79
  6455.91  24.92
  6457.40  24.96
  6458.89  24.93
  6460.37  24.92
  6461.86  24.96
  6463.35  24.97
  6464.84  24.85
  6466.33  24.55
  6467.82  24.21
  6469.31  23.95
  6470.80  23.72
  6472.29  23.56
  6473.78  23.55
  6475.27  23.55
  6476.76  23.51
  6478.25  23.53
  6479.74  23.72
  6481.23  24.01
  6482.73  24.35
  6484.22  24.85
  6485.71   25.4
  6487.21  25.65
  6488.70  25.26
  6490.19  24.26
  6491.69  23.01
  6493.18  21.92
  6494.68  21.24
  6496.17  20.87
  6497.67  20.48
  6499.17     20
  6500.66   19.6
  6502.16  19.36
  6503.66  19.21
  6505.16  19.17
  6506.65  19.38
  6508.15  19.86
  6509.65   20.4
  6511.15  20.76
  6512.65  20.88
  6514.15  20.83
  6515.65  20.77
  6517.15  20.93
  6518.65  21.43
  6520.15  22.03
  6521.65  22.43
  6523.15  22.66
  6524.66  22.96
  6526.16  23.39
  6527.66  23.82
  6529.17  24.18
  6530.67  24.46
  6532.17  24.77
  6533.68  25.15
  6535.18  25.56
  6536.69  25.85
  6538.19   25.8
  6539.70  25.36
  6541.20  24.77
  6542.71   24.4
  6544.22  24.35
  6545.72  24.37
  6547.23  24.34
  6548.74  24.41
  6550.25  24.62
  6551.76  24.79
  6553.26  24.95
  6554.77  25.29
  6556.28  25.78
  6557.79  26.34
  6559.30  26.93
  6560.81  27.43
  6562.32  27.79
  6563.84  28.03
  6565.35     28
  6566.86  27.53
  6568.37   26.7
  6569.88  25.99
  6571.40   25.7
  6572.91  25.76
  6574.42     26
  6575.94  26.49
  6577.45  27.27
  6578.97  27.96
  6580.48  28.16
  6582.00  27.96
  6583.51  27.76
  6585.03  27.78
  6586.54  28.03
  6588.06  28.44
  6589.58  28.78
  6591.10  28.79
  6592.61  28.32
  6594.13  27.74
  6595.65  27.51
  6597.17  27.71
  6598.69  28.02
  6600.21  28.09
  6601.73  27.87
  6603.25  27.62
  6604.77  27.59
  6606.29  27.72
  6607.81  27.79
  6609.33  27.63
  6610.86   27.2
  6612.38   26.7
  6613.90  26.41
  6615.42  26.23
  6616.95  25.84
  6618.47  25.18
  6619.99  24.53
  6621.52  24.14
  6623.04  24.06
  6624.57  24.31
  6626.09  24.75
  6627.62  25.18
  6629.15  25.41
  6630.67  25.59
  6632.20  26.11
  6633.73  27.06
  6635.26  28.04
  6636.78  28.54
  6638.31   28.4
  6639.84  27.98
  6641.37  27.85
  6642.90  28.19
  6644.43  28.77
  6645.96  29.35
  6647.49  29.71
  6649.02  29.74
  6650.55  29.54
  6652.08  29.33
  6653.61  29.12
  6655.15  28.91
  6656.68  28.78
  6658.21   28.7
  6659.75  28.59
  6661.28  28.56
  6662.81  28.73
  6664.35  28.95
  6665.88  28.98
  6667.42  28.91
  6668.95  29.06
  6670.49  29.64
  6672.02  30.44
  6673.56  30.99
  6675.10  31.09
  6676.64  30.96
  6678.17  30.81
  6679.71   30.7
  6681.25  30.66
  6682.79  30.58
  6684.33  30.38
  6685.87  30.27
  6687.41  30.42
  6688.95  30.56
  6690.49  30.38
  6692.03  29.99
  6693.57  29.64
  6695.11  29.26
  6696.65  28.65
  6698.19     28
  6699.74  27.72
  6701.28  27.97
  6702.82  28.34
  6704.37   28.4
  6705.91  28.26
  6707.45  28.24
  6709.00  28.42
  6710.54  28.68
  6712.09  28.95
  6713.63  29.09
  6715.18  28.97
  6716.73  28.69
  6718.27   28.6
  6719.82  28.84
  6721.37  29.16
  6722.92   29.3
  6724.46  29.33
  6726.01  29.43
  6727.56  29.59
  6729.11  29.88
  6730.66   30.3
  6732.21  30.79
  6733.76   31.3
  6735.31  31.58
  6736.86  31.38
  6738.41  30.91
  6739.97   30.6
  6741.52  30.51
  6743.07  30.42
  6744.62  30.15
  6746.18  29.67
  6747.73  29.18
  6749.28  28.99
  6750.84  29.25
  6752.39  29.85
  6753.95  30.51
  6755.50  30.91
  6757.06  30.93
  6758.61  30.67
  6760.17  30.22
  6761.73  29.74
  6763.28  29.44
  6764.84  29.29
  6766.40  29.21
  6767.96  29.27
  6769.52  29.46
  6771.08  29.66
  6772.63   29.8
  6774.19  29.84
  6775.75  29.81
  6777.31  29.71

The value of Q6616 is 1.39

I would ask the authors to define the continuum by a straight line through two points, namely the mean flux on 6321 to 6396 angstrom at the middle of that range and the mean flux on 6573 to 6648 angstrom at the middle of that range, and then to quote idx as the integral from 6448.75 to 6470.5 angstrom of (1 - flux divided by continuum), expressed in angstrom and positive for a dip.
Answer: 1.30 angstrom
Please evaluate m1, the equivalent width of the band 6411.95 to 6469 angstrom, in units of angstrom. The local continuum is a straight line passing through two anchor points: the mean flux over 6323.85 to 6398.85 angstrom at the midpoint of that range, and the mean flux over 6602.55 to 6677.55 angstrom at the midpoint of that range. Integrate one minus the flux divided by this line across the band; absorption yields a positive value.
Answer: 3.7 angstrom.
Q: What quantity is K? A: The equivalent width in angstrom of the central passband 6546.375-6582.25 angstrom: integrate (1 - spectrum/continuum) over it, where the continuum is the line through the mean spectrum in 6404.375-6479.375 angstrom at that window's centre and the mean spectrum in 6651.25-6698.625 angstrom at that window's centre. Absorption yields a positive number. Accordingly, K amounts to 1.1 angstrom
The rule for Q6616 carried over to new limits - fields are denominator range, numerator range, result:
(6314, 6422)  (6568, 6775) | 1.24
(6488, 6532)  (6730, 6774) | 1.50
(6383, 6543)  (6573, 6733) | 1.26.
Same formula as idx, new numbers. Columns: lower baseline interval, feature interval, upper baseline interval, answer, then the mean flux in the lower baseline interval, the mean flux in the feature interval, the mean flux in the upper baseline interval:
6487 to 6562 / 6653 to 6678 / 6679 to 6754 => -1.4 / 23.1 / 29.4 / 29.6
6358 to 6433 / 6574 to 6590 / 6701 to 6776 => 0.0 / 25.2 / 27.7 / 29.6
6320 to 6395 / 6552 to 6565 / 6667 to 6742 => 0.7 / 25.5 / 26.5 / 29.7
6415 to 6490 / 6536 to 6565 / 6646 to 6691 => 1.3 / 24.4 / 25.6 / 29.8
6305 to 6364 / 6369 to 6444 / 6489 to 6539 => -2.6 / 25.4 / 24.9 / 22.1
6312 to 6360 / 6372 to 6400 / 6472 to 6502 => -0.1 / 25.4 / 24.7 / 23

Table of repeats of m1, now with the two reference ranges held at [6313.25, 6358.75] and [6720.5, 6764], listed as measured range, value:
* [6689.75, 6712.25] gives 0.7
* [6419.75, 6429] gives 0.6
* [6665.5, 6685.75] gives -0.6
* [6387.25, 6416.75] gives 1.3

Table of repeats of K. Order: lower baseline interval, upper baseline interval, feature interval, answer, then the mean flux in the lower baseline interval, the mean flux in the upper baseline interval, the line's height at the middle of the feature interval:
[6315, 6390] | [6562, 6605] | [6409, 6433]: 1.3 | 25.5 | 27.6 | 26.1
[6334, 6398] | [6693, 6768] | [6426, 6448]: 1.6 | 25.4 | 29.5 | 26.2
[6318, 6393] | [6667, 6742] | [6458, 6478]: 2.0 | 25.5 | 29.7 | 26.9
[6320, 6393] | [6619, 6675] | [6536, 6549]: 1.1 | 25.6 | 27.9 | 27.1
